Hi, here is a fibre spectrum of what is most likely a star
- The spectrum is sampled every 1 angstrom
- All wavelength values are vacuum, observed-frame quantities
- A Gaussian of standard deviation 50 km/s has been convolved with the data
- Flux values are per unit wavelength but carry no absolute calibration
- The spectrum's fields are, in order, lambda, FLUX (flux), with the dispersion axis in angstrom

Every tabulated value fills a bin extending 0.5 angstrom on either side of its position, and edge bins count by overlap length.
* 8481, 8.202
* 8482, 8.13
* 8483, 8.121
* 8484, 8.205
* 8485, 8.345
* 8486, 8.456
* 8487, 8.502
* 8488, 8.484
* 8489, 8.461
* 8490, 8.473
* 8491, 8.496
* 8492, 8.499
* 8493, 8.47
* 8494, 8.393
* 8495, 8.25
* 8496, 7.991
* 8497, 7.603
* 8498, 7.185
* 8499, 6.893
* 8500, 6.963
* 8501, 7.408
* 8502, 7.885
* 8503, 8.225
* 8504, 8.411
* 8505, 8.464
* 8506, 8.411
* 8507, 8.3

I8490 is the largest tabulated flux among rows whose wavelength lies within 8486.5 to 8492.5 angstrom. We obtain 8.502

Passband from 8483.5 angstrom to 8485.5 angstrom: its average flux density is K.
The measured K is 8.28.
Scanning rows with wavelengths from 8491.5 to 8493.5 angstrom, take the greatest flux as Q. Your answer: 8.499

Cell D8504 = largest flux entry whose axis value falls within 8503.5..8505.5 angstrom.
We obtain 8.464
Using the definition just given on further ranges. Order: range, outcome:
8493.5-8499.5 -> 8.393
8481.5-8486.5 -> 8.456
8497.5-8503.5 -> 8.225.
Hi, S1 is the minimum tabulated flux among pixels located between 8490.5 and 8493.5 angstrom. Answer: 8.47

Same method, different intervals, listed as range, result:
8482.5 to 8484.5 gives 8.121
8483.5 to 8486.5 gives 8.205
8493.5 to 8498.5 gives 7.185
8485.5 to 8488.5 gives 8.456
